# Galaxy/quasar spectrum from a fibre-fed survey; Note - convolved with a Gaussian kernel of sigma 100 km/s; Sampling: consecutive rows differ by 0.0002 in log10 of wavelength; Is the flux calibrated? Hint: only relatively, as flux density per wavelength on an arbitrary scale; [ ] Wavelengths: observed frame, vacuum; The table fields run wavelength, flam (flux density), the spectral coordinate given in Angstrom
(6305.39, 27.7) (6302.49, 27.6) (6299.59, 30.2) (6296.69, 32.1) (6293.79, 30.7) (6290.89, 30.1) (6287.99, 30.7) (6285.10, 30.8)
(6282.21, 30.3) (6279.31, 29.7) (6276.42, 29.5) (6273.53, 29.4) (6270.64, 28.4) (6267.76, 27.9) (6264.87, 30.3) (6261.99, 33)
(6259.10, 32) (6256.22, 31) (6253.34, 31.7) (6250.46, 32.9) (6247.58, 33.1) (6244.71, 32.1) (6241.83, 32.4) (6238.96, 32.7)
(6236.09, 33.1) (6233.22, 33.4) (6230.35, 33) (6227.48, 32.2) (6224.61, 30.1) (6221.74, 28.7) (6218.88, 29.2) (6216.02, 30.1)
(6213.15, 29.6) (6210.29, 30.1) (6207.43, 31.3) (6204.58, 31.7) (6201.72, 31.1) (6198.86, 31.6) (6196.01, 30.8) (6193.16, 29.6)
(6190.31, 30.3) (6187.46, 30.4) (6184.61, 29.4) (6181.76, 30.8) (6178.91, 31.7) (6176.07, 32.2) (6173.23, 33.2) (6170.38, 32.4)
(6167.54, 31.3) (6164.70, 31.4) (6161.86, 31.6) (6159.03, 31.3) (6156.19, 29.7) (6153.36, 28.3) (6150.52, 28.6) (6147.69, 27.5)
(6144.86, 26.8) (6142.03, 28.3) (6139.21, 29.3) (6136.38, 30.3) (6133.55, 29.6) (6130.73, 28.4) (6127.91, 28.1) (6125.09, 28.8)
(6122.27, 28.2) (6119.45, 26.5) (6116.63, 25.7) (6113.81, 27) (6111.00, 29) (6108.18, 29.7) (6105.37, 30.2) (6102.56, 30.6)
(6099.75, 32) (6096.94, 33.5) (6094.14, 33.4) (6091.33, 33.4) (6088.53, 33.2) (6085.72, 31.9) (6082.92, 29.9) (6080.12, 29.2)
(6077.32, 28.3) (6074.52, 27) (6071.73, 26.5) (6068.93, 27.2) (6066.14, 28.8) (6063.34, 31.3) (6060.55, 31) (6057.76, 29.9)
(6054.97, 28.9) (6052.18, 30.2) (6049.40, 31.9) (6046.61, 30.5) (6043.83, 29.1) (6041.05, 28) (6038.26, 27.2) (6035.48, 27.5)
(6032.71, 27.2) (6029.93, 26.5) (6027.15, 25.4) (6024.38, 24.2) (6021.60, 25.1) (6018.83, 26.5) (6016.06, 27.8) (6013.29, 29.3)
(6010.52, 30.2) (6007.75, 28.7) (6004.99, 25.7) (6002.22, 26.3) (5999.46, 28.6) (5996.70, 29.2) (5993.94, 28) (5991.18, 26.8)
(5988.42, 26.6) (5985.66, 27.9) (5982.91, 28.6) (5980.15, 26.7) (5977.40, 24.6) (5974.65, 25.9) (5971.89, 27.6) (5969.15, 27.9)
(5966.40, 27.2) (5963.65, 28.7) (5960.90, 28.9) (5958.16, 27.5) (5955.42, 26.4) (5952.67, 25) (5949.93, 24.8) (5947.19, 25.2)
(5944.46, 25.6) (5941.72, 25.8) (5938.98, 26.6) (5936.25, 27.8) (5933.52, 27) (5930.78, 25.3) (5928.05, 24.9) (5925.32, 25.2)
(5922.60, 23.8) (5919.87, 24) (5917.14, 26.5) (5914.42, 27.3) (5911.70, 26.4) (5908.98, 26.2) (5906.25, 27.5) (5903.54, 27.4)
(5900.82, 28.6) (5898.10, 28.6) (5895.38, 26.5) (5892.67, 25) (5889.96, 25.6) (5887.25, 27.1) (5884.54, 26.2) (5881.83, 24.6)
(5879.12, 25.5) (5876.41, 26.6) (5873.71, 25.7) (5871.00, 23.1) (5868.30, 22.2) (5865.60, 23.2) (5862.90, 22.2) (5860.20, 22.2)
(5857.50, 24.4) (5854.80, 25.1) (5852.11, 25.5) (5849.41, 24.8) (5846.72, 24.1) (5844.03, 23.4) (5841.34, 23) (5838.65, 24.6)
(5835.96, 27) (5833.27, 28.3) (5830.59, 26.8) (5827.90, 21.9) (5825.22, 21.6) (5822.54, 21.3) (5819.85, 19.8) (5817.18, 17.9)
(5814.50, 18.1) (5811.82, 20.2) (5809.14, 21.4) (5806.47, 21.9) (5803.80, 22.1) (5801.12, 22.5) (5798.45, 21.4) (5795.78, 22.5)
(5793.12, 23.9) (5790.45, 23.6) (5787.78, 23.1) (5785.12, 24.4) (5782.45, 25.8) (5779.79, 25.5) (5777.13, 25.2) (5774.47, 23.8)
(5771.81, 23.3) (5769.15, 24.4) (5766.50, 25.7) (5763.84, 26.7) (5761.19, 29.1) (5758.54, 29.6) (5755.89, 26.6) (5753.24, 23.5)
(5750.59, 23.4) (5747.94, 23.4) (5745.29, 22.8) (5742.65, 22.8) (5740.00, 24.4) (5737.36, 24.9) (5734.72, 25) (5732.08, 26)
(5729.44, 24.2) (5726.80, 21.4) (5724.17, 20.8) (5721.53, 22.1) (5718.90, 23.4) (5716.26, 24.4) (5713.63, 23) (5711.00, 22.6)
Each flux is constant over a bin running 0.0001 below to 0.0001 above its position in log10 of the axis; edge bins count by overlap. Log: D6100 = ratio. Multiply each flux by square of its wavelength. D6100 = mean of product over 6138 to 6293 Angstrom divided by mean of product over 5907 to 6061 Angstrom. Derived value 1.22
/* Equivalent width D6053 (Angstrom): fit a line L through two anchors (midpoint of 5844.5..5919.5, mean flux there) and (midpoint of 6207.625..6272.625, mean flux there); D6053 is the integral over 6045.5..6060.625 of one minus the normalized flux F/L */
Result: -1.2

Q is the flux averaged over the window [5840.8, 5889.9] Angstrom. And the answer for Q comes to 24.4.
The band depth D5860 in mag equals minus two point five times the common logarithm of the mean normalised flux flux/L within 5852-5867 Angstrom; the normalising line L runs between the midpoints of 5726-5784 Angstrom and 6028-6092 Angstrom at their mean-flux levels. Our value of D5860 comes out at 0.121 mag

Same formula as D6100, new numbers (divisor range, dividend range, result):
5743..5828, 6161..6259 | 1.55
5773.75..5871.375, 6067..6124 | 1.40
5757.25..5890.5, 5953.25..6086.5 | 1.25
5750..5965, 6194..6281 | 1.42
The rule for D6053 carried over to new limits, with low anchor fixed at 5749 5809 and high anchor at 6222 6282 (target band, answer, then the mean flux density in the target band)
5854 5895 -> 1.9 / 24.6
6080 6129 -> -1.5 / 30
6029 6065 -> -1.1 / 29.2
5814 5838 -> 2.2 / 22.7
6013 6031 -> 1.1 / 26.2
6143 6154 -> 0.7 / 27.8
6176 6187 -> -0.2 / 30.8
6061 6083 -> 0.1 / 28.5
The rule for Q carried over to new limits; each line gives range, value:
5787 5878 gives 23.1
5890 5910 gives 27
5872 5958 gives 26.1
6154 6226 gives 30.8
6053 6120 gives 29.8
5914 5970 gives 26.2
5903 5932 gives 25.8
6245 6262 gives 32.2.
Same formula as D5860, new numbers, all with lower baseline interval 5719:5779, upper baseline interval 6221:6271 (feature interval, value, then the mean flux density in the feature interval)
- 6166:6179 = -0.055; 32.2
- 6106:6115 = 0.036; 28.7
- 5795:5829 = 0.210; 20.9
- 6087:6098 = -0.135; 33.4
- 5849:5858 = 0.042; 25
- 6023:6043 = 0.077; 26.6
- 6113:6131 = 0.091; 27.5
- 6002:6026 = 0.047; 27.1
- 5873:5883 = 0.031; 25.6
